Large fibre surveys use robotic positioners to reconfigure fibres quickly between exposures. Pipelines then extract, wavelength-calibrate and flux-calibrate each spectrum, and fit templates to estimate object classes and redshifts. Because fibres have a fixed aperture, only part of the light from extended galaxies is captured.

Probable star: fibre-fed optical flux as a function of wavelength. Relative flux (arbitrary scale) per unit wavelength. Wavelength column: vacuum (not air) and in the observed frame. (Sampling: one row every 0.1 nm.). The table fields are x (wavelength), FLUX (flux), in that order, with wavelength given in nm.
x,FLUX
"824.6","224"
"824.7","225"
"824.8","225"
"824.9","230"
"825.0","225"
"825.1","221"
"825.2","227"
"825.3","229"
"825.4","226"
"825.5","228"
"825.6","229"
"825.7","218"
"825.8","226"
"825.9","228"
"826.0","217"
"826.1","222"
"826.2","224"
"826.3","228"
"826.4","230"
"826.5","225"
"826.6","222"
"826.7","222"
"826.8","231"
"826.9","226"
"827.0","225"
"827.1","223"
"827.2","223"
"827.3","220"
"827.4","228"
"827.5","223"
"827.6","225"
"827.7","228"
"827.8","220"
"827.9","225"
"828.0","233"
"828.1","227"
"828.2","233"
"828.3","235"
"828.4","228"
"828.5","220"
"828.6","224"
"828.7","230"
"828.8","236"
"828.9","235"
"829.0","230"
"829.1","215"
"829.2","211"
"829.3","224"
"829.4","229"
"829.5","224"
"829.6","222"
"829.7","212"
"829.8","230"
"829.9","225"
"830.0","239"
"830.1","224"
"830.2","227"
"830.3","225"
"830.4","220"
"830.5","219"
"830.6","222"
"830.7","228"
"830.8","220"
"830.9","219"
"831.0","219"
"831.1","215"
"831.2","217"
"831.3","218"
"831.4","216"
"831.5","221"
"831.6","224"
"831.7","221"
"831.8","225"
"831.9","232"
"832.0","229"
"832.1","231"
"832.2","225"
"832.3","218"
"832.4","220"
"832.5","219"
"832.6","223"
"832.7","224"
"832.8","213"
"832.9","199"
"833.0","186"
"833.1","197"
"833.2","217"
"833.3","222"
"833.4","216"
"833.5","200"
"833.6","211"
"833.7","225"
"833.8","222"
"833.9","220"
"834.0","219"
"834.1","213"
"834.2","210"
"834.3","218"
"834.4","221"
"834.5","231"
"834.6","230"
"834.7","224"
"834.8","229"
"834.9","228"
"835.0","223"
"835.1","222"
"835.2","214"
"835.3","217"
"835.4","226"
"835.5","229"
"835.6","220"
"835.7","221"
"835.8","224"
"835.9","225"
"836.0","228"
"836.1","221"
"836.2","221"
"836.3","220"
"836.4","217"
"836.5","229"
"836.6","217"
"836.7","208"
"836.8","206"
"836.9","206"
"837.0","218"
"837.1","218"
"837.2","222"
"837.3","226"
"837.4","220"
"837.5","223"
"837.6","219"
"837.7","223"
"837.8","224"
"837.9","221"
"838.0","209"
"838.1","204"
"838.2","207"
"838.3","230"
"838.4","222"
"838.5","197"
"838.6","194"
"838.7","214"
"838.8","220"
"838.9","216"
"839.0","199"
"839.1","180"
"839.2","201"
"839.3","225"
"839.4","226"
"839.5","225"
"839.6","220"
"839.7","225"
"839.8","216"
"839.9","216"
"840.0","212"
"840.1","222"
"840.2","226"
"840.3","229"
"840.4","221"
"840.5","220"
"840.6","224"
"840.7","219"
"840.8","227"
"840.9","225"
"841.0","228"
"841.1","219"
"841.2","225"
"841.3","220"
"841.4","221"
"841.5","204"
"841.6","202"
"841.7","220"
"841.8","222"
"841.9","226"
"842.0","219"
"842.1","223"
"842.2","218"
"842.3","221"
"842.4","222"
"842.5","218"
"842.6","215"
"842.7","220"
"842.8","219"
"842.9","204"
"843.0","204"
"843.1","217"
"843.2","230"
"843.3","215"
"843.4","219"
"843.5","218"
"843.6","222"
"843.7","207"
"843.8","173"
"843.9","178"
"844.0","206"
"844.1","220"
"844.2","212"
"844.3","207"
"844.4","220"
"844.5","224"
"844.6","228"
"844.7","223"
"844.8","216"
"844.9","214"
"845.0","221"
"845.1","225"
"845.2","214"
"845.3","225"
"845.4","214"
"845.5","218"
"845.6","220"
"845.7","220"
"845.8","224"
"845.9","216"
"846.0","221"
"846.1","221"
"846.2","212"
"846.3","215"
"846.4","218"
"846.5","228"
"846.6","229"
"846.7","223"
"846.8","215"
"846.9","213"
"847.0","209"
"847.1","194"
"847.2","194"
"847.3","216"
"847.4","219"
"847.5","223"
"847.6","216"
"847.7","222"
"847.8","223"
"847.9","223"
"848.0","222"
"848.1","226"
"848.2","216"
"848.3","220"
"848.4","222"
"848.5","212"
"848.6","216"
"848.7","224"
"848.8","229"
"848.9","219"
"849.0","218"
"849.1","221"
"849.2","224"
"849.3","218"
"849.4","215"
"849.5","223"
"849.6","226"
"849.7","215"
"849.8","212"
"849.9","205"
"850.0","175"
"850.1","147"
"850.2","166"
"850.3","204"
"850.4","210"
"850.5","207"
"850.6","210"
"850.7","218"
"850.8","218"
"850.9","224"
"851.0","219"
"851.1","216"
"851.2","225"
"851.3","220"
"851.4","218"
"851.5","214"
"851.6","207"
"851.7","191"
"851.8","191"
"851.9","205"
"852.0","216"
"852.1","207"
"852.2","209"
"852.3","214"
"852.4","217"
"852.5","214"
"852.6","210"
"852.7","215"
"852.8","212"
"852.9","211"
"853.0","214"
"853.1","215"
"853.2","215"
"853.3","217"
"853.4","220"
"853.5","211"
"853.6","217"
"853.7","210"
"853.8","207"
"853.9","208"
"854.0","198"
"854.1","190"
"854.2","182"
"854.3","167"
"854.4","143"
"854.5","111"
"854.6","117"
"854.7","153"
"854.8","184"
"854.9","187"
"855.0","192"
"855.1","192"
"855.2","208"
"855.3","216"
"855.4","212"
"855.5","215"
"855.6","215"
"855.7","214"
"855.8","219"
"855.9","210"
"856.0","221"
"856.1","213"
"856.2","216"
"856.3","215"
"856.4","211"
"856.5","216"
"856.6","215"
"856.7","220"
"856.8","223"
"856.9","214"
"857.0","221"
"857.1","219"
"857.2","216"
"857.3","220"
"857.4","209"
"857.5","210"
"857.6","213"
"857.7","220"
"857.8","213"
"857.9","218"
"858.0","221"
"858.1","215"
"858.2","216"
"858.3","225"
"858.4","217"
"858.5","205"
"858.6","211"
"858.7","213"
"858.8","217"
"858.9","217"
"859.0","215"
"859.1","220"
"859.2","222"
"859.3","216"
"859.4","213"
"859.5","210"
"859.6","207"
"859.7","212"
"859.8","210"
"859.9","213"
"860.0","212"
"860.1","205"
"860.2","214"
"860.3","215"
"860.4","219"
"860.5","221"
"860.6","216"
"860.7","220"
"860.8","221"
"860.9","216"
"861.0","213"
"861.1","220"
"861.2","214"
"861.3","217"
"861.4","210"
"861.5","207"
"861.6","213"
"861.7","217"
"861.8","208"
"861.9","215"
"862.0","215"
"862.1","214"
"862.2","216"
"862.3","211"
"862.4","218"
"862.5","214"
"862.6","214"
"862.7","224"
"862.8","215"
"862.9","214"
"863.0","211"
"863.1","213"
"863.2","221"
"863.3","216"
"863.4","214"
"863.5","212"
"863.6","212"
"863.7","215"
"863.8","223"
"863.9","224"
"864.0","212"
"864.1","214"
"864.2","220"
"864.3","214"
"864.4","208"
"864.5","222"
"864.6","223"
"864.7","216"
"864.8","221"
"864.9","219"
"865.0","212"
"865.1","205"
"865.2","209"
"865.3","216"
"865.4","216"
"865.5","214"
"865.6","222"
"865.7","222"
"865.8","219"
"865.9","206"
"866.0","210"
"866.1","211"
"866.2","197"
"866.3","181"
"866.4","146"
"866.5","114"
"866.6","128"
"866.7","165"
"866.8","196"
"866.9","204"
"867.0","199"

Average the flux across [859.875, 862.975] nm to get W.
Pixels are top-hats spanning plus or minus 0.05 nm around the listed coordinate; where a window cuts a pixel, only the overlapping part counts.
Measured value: 215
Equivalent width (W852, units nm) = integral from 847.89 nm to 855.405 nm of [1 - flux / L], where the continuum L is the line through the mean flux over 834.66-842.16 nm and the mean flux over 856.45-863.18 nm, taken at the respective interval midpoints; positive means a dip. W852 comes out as 0.392 nm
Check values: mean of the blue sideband 219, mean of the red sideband 215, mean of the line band 205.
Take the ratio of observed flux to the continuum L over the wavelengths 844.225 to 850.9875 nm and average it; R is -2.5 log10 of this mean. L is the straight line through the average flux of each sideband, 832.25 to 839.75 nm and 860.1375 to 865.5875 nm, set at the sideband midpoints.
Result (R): 0.01 mag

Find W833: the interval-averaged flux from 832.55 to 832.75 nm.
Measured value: 224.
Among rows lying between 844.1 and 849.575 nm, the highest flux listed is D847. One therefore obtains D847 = 229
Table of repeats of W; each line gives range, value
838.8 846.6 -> 217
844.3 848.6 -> 218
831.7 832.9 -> 222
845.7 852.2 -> 214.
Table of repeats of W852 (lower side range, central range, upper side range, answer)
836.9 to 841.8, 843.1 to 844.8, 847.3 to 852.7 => 0.019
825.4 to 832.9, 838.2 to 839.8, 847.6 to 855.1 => 0.023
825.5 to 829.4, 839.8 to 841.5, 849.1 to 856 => -0.060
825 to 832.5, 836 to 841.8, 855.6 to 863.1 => 0.111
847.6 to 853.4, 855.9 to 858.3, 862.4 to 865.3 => -0.024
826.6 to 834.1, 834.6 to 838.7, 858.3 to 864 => 0.030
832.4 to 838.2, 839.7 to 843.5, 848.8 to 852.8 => -0.077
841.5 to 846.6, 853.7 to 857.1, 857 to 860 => 0.269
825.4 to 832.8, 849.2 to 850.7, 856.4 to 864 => 0.101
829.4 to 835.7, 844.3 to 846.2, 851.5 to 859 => -0.064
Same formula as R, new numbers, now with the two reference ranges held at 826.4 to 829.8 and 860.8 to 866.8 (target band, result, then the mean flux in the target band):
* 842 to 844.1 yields 0.03 mag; 213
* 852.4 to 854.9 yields 0.11 mag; 194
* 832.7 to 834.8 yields 0.04 mag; 215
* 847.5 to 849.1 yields -0.02 mag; 221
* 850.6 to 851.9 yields 0.01 mag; 213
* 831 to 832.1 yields 0.01 mag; 222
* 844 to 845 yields 0.00 mag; 218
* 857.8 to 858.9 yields -0.02 mag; 216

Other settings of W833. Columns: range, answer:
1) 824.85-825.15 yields 225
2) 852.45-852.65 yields 212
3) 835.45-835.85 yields 224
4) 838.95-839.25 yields 193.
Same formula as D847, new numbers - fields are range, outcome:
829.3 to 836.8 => 239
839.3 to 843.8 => 230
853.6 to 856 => 221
